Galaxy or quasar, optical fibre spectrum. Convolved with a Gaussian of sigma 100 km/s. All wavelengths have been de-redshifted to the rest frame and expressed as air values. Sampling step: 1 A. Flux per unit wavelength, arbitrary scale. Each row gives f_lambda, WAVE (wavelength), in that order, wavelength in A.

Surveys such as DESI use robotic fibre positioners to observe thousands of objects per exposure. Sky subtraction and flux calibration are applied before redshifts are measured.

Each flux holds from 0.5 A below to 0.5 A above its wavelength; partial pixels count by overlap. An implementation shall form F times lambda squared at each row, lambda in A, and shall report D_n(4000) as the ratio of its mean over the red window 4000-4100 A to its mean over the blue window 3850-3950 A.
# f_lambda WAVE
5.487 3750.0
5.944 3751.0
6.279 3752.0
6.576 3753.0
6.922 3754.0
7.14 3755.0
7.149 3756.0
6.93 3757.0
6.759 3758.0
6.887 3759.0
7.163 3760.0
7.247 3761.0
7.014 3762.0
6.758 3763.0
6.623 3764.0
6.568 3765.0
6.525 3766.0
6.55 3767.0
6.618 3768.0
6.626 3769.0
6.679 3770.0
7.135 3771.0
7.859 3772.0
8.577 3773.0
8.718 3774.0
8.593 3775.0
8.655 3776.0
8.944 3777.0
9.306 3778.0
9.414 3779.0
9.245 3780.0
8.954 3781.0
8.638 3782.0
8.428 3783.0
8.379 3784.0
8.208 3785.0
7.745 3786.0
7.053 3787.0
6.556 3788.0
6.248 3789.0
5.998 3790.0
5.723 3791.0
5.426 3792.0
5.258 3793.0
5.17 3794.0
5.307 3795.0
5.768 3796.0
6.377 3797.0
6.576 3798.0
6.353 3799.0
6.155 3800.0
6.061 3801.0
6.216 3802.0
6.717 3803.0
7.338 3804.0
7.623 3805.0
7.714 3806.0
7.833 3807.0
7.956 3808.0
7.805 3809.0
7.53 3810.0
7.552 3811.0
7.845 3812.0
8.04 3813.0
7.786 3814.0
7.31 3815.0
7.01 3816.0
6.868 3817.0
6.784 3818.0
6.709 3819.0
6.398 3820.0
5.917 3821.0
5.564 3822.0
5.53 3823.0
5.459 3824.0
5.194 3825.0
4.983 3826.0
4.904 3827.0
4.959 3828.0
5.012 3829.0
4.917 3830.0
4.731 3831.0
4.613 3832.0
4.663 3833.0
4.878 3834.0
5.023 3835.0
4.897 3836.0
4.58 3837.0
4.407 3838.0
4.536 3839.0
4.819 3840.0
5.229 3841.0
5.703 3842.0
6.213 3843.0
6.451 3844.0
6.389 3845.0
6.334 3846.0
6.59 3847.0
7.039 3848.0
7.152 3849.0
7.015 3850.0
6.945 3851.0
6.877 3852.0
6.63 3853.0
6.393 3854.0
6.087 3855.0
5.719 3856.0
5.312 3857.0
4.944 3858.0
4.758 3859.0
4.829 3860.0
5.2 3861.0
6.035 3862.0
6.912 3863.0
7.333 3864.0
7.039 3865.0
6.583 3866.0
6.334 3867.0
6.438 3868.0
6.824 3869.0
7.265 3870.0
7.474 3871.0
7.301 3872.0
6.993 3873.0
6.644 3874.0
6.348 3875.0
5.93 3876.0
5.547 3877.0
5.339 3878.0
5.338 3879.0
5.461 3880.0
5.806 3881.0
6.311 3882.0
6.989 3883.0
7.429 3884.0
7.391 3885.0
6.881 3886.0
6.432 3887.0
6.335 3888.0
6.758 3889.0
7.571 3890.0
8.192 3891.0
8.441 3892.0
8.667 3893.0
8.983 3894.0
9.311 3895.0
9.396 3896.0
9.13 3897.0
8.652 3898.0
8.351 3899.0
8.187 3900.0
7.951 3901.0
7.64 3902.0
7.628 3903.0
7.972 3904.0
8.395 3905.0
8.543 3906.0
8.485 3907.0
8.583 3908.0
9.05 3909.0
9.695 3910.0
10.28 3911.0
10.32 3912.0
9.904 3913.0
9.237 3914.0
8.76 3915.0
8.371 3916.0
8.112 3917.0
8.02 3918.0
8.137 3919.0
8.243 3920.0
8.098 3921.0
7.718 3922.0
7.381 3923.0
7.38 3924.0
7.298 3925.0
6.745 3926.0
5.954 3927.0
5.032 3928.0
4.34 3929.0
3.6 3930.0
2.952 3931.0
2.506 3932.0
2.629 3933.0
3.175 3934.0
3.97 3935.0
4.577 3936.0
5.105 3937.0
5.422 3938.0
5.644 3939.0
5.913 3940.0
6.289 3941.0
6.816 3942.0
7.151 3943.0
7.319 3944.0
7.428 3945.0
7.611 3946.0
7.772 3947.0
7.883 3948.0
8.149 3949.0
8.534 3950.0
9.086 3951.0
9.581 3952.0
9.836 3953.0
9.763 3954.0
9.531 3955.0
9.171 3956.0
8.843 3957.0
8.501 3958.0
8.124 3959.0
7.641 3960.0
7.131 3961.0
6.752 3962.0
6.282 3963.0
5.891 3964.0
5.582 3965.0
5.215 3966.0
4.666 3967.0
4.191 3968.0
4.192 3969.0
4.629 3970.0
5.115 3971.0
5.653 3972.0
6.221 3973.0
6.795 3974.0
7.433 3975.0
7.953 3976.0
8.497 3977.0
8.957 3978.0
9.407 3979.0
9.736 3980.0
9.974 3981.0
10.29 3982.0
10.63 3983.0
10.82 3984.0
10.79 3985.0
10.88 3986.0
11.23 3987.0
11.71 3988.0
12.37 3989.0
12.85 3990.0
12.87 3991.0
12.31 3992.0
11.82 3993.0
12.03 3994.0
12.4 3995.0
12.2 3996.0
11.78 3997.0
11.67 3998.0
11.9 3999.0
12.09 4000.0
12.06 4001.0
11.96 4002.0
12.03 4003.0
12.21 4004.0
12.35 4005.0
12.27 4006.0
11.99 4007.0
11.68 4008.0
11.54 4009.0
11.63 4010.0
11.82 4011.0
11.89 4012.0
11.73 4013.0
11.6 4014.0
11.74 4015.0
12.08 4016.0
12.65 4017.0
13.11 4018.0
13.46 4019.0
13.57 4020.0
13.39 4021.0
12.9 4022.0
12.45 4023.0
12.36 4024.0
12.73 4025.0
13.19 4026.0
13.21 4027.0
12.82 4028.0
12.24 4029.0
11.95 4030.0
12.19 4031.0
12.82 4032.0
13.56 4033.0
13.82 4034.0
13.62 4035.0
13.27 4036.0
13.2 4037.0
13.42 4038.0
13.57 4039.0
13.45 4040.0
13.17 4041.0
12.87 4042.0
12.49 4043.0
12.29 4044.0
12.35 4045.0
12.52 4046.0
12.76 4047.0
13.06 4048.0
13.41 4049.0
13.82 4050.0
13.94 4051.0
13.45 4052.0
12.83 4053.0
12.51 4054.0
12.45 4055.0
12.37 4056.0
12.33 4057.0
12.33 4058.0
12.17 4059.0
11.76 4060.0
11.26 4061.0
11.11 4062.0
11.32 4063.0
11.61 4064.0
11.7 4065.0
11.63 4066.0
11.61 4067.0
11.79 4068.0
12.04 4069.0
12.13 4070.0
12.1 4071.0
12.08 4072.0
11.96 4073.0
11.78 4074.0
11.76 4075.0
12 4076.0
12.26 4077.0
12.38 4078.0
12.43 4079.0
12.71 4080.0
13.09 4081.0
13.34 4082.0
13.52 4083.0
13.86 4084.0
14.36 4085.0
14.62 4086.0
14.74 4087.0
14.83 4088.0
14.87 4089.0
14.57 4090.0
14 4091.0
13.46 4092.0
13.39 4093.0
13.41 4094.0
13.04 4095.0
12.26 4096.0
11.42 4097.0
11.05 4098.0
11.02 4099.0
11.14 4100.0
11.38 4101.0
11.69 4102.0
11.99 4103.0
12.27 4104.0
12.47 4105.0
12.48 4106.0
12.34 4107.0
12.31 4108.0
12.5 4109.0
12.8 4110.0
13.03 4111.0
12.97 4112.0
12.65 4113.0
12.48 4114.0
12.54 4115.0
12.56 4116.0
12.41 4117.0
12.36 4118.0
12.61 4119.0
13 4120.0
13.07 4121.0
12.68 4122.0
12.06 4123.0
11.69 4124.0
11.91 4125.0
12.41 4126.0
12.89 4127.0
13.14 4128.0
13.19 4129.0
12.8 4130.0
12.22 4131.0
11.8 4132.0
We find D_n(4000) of 2.0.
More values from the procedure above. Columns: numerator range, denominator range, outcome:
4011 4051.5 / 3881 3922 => 1.67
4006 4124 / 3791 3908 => 2.14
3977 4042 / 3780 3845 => 2.13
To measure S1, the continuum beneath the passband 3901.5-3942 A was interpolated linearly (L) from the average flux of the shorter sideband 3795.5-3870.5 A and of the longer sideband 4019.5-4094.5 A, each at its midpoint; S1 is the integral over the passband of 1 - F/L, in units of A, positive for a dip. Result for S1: 8.37 A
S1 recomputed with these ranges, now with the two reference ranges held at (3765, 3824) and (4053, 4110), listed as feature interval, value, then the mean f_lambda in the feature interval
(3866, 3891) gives 6.1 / 6.58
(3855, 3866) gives 3.3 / 5.86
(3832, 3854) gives 6.2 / 5.81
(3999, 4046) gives -4.9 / 12.6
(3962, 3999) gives 5.7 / 9.04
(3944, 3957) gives 1.8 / 8.65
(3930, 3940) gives 5.8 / 4.07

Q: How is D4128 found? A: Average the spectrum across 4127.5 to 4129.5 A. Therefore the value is 13.2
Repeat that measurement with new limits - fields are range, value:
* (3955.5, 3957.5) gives 9.01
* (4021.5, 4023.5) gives 12.7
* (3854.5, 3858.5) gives 5.52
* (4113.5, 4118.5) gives 12.5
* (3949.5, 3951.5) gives 8.81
